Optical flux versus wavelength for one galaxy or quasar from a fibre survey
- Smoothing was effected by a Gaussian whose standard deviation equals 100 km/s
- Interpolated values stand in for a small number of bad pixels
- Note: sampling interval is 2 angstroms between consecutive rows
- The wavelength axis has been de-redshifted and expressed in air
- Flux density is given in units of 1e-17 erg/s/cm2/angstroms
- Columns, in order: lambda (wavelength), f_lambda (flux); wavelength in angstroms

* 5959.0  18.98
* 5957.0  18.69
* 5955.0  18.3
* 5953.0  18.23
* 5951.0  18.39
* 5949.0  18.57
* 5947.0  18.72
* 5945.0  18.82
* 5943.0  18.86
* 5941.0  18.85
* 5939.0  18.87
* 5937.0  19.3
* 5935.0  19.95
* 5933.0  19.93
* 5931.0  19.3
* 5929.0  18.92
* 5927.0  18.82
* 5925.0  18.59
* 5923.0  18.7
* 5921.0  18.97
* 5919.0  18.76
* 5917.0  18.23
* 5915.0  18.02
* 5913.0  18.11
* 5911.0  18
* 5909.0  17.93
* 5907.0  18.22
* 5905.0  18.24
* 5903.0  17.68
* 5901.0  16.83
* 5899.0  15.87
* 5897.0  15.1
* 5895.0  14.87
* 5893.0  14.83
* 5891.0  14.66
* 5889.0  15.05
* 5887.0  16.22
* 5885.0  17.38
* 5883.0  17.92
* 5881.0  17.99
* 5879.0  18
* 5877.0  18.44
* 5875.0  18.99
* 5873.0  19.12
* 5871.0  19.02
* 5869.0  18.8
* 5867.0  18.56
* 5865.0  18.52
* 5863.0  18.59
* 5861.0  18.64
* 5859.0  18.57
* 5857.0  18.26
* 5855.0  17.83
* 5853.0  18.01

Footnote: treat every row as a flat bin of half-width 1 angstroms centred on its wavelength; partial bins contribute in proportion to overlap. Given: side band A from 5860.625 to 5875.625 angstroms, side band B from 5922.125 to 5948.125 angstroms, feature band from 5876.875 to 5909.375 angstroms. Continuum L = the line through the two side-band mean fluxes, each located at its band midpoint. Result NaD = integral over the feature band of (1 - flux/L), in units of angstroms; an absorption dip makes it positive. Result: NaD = 3.7 angstroms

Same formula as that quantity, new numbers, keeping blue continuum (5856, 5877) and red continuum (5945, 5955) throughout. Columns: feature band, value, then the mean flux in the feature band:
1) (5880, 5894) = 1.8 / 16.3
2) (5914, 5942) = -0.6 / 18.9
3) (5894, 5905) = 1.4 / 16.3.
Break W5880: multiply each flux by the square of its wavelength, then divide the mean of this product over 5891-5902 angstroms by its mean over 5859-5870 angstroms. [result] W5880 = 0.84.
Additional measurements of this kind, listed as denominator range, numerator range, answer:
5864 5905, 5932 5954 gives 1.12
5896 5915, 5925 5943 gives 1.12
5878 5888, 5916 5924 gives 1.08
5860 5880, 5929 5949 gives 1.05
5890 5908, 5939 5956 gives 1.16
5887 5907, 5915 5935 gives 1.19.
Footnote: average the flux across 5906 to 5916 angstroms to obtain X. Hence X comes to 18.1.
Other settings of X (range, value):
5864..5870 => 18.6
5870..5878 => 18.9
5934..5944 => 19.2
